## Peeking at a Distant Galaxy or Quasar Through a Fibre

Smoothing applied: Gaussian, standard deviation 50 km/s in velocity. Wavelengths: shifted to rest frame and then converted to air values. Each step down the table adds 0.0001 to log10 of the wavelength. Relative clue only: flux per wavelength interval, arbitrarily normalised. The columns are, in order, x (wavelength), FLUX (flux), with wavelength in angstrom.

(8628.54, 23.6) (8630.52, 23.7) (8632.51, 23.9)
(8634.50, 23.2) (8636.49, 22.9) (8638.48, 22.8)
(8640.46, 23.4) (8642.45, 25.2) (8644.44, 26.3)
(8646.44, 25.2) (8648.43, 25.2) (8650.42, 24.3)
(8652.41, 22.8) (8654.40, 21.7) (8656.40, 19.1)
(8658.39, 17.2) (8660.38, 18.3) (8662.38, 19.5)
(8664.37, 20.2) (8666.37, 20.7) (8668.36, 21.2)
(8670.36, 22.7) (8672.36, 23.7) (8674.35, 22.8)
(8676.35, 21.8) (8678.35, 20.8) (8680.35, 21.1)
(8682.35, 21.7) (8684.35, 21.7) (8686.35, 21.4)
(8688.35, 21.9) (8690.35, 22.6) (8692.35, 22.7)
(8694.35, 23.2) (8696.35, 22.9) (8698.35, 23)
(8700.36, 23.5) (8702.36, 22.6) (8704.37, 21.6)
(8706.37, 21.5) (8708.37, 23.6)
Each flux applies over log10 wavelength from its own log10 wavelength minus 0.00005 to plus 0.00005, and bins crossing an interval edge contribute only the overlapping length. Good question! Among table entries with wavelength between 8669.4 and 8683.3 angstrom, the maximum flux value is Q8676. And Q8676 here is 23.7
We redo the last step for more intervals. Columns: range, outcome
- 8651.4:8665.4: 22.8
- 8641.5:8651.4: 26.3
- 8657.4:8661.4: 18.3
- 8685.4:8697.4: 23.2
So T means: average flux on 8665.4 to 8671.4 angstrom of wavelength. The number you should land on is 21.5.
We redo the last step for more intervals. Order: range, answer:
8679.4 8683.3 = 21.4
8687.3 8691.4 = 22.3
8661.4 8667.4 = 20.2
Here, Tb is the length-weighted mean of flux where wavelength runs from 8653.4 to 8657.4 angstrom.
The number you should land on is 20.4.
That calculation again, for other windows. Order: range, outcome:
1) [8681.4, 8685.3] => 21.7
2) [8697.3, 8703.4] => 23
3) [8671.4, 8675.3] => 23.3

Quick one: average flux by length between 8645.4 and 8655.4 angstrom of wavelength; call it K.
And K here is 23.8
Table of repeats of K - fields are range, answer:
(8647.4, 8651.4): 24.8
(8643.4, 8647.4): 25.7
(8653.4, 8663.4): 19.2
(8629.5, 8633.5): 23.8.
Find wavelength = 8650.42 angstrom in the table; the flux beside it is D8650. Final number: 24.3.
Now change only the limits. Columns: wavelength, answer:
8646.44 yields 25.2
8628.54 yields 23.6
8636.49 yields 22.9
